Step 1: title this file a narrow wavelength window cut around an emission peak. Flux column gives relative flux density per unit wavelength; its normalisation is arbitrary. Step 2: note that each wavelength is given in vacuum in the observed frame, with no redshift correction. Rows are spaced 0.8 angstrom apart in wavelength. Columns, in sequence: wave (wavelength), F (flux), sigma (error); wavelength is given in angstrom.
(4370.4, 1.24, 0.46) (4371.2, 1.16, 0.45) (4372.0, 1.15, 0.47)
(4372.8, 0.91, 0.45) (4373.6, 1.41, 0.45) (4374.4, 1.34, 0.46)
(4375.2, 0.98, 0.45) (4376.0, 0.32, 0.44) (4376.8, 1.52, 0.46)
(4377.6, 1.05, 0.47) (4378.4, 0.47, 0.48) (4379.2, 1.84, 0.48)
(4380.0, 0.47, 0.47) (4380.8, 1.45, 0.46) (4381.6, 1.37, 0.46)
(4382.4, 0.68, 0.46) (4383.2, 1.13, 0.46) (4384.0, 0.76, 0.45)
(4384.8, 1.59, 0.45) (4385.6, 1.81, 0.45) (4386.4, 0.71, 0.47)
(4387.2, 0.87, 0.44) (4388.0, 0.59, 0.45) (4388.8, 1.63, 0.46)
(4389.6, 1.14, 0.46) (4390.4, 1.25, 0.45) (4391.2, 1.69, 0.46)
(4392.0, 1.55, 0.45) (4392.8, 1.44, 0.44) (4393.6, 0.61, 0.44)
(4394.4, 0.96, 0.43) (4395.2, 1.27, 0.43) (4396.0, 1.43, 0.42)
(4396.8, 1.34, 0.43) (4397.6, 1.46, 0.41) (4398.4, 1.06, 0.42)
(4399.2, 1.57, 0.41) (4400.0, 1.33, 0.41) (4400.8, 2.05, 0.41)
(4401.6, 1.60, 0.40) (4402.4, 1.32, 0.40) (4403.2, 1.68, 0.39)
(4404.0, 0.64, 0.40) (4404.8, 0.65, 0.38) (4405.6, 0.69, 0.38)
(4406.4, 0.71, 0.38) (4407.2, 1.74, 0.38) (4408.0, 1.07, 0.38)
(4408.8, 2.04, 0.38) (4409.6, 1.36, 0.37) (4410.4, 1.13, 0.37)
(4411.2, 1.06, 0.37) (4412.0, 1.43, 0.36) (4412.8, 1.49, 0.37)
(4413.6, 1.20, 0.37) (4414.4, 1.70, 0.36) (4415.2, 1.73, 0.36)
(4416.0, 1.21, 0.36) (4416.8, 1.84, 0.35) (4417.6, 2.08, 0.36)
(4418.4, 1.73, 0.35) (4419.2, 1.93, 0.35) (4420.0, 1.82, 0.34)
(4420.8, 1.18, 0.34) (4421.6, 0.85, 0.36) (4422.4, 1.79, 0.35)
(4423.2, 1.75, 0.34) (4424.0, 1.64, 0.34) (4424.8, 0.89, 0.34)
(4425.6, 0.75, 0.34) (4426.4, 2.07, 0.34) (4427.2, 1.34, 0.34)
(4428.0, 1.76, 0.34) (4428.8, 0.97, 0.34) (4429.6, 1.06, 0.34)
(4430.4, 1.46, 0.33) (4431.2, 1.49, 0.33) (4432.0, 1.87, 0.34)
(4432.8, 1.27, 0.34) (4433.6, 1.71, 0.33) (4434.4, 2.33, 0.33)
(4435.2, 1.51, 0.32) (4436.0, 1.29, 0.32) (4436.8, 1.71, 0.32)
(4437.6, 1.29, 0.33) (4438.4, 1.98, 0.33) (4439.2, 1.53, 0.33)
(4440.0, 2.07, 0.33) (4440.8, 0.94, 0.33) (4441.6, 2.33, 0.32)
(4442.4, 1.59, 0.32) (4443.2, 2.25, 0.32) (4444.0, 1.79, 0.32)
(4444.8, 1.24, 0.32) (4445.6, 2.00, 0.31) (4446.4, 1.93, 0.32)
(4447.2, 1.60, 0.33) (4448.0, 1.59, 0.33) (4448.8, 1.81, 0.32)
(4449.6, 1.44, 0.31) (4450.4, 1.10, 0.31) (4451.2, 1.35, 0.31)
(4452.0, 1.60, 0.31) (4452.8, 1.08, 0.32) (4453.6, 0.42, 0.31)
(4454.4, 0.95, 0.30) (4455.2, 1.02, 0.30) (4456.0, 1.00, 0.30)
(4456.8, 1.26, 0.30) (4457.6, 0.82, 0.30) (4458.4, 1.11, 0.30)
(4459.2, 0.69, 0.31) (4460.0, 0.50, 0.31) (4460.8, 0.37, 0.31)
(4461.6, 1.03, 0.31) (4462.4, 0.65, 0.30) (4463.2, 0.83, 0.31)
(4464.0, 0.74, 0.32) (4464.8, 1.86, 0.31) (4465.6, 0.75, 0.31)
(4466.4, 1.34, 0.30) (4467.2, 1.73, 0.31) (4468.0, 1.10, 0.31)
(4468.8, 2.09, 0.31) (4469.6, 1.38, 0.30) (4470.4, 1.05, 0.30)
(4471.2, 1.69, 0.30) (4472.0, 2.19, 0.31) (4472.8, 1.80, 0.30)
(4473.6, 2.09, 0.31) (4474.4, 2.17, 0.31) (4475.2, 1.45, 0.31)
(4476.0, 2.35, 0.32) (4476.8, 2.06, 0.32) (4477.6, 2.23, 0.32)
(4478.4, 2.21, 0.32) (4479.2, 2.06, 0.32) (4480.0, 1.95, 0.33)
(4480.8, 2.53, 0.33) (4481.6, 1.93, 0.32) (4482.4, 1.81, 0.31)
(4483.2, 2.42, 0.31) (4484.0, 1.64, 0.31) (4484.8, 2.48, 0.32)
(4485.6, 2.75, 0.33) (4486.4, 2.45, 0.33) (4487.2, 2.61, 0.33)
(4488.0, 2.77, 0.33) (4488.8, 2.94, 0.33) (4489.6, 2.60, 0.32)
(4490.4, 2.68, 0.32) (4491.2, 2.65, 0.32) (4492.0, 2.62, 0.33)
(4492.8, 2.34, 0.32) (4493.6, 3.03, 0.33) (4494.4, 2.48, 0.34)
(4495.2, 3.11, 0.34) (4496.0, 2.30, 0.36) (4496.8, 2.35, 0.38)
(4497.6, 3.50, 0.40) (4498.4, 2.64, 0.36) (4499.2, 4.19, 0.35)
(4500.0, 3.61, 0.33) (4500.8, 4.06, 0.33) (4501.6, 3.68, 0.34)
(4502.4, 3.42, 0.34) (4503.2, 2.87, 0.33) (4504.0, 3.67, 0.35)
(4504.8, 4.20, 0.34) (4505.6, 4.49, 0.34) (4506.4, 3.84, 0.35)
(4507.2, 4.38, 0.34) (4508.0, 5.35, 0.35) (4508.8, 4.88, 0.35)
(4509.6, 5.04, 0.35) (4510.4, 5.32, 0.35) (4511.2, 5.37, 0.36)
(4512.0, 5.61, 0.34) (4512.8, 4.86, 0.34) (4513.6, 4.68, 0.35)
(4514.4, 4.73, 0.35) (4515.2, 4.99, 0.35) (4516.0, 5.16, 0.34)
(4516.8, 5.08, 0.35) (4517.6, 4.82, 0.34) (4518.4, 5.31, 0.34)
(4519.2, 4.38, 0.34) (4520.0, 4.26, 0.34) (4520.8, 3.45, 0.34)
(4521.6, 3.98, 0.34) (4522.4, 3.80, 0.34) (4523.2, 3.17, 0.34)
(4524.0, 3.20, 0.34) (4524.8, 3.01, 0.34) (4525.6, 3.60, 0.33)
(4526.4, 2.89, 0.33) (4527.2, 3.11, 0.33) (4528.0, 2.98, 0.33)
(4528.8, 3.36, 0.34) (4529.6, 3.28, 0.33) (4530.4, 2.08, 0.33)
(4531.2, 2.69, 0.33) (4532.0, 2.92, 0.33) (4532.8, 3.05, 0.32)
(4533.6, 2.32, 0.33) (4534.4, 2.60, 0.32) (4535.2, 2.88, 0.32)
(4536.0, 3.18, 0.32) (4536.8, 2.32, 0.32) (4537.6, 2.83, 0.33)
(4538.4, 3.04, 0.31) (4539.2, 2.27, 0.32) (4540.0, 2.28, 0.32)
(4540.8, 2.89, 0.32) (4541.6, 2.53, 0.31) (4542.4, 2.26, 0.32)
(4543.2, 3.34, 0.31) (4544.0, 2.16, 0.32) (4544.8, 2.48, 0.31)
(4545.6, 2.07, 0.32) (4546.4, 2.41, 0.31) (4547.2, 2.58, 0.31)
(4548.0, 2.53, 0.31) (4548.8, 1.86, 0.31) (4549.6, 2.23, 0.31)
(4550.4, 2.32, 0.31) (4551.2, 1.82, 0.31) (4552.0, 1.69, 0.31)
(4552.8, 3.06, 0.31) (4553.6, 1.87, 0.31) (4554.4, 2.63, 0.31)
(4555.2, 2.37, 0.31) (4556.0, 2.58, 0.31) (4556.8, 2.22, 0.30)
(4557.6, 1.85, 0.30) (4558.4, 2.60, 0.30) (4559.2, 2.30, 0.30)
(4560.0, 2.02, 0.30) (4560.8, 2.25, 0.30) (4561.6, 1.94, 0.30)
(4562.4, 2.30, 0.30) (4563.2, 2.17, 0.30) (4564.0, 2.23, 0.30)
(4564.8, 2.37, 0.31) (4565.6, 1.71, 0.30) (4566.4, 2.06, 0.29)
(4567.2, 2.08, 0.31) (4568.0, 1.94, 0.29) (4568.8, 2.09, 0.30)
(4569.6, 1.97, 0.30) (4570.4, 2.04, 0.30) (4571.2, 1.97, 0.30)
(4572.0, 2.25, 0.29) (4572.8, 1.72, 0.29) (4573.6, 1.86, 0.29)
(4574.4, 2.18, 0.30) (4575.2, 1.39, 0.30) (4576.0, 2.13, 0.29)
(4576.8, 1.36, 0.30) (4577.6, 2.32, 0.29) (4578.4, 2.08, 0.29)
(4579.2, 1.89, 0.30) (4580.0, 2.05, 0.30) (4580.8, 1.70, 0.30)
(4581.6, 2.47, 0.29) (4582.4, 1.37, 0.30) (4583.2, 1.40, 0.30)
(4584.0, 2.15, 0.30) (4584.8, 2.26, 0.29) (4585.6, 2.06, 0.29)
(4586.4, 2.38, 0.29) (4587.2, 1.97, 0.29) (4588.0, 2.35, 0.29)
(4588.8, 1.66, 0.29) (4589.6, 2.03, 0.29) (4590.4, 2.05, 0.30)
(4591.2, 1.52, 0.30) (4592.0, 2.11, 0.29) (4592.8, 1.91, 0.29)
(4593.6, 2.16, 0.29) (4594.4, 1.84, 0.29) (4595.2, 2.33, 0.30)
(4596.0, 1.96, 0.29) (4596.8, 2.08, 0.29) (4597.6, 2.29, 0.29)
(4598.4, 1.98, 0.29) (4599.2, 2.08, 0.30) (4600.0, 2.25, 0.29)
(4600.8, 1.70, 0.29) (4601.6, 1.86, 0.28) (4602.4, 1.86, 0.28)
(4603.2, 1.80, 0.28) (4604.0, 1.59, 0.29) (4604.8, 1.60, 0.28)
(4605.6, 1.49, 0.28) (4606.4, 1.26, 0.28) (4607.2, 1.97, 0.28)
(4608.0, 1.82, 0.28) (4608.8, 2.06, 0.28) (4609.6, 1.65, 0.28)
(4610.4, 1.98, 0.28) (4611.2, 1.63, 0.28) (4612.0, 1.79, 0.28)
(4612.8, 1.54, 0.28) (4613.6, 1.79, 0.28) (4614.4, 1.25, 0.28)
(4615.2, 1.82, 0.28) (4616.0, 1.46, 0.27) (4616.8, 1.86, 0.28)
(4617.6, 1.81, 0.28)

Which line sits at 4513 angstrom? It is C IV 1549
